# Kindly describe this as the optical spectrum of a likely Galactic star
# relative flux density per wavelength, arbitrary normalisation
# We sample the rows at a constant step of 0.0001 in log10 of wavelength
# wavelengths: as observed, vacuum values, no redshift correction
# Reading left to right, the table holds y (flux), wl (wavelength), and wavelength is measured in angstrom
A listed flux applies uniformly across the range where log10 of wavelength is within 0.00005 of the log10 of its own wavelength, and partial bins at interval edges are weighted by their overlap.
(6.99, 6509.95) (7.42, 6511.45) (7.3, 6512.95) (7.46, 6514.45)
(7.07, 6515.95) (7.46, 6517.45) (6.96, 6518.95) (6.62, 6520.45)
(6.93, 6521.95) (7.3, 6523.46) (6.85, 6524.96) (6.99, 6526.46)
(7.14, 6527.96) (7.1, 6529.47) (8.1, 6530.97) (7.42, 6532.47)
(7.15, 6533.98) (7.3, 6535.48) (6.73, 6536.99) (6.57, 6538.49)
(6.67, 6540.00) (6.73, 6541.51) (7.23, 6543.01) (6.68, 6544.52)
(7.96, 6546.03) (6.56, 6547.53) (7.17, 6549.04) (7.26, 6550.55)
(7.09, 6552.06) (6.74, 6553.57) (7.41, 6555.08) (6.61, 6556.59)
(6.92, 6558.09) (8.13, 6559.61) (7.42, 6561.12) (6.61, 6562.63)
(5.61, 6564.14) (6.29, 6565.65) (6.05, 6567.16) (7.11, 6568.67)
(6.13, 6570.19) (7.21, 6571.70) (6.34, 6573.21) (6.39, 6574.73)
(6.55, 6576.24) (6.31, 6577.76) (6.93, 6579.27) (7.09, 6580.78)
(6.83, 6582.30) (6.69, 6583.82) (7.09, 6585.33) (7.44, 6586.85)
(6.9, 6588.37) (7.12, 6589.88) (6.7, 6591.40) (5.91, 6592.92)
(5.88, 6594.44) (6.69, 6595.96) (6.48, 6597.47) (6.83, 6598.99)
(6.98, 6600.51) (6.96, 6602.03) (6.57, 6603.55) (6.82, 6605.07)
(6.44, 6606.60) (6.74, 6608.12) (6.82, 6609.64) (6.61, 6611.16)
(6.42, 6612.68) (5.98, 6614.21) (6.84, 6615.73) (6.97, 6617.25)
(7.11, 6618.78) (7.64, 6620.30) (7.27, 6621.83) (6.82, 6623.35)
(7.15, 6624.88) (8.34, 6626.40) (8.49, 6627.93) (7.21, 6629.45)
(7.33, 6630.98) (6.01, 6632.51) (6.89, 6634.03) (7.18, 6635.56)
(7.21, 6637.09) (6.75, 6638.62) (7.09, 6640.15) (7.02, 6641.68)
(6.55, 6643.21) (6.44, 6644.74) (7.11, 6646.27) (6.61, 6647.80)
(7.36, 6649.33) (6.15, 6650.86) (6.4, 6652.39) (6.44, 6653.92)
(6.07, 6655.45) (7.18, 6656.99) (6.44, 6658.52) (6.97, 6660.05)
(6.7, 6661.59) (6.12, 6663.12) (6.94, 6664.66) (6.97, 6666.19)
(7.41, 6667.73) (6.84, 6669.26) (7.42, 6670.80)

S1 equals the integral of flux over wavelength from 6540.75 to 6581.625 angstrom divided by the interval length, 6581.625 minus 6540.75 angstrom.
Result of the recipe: 6.83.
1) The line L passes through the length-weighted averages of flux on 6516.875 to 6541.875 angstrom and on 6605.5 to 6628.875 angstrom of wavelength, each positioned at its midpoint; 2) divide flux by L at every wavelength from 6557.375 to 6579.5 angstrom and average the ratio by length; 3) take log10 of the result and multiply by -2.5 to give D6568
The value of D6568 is 0.06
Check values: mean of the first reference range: 7.06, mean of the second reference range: 7.04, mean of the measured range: 6.66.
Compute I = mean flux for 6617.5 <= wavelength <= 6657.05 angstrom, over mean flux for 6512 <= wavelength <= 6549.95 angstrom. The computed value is 0.98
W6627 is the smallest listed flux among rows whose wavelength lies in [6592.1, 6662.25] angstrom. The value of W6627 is 5.88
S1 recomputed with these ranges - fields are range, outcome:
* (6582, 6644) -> 6.9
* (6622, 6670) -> 6.91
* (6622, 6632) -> 7.5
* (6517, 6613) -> 6.85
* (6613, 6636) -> 7.13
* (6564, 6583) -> 6.56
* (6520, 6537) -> 7.16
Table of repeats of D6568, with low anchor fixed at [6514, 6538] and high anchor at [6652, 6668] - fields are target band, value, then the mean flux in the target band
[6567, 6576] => 0.07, 6.57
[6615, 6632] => -0.08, 7.36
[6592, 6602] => 0.06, 6.5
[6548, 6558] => 0.00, 7.03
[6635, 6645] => -0.02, 6.9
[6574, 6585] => 0.04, 6.7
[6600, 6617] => 0.03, 6.66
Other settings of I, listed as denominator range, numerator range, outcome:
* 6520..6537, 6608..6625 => 0.96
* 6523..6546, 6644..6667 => 0.94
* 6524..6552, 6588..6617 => 0.93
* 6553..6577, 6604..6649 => 1.04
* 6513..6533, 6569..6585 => 0.93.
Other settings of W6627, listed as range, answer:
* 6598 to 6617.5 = 5.98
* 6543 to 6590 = 5.61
